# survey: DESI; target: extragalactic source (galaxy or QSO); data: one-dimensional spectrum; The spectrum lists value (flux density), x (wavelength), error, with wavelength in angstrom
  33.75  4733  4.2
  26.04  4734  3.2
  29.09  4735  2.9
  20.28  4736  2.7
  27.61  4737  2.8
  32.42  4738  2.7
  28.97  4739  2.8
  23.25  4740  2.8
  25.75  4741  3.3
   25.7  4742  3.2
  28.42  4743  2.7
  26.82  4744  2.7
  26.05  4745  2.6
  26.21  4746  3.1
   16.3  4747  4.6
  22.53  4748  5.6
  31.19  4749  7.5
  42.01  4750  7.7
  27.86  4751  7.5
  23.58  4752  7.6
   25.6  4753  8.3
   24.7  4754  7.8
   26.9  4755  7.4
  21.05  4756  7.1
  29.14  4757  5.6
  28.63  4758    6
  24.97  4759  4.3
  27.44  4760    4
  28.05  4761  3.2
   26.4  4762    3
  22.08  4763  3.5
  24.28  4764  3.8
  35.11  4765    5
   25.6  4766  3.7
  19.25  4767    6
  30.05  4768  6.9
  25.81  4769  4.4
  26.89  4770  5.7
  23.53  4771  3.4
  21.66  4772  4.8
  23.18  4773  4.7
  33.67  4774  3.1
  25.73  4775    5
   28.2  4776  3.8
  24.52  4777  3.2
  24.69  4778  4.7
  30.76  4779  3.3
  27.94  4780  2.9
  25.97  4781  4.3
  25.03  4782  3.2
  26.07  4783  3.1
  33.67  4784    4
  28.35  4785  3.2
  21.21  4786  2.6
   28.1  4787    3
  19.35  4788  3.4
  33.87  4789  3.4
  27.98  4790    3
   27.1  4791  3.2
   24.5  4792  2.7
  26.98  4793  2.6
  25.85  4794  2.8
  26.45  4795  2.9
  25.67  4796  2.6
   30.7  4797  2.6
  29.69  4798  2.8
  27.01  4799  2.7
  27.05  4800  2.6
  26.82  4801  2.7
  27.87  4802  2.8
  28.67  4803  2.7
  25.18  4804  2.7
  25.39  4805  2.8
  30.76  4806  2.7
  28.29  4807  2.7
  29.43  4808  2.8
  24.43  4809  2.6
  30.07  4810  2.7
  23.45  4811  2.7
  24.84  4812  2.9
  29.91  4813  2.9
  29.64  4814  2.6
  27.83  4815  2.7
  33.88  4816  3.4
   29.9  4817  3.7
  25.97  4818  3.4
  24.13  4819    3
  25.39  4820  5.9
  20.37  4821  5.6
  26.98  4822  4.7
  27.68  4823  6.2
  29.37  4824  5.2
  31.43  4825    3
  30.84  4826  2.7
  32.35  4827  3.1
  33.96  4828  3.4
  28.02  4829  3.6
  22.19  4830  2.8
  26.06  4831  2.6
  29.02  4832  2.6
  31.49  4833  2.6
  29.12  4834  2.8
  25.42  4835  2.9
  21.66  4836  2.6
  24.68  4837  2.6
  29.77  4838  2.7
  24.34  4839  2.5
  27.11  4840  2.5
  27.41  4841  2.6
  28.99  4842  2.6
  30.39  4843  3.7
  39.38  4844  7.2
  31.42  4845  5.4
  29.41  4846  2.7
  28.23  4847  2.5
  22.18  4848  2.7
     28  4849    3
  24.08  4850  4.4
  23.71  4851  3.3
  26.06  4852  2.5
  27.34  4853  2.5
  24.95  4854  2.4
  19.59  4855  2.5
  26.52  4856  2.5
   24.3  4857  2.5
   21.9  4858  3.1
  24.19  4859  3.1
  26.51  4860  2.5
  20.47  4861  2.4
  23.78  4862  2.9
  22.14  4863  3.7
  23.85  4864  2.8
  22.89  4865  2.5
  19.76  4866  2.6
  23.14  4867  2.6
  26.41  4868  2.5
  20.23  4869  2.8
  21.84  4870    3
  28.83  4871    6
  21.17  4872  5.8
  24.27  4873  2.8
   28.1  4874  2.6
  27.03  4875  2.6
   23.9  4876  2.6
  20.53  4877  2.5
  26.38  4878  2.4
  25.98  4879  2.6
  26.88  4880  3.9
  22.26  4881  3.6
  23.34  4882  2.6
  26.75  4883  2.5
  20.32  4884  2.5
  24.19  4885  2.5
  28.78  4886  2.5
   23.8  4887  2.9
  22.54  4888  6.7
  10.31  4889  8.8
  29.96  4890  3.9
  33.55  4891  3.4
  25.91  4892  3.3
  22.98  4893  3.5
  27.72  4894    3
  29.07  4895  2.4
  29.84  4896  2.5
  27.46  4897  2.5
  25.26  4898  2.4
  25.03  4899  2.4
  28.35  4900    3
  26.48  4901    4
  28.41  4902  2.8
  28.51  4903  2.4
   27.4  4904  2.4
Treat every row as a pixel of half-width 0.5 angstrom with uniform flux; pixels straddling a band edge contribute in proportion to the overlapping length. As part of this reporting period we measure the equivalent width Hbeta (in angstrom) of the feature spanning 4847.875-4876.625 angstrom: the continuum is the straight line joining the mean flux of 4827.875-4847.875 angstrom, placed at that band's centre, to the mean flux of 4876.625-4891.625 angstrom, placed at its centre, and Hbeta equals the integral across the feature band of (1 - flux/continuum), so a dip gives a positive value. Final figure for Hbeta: 2.3 angstrom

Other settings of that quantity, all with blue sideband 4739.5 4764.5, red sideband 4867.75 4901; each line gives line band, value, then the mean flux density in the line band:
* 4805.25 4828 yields -2.2 angstrom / 28.1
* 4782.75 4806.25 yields -1.3 angstrom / 27.2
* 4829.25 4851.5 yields -1.7 angstrom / 27.5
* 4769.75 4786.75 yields -0.4 angstrom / 26.6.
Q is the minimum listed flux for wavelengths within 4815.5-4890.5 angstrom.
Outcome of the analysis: 10.31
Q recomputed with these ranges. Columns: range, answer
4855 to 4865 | 19.59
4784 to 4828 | 19.35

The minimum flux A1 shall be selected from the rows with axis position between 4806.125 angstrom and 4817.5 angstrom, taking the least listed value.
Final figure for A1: 23.45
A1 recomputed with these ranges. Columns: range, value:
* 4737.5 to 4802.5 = 16.3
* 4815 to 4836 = 20.37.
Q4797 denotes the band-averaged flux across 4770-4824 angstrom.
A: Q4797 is 27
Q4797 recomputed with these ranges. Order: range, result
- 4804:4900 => 26.2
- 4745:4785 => 26.6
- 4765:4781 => 26.4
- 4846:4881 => 24.3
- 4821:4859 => 27.3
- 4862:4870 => 22.7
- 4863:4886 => 24.1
